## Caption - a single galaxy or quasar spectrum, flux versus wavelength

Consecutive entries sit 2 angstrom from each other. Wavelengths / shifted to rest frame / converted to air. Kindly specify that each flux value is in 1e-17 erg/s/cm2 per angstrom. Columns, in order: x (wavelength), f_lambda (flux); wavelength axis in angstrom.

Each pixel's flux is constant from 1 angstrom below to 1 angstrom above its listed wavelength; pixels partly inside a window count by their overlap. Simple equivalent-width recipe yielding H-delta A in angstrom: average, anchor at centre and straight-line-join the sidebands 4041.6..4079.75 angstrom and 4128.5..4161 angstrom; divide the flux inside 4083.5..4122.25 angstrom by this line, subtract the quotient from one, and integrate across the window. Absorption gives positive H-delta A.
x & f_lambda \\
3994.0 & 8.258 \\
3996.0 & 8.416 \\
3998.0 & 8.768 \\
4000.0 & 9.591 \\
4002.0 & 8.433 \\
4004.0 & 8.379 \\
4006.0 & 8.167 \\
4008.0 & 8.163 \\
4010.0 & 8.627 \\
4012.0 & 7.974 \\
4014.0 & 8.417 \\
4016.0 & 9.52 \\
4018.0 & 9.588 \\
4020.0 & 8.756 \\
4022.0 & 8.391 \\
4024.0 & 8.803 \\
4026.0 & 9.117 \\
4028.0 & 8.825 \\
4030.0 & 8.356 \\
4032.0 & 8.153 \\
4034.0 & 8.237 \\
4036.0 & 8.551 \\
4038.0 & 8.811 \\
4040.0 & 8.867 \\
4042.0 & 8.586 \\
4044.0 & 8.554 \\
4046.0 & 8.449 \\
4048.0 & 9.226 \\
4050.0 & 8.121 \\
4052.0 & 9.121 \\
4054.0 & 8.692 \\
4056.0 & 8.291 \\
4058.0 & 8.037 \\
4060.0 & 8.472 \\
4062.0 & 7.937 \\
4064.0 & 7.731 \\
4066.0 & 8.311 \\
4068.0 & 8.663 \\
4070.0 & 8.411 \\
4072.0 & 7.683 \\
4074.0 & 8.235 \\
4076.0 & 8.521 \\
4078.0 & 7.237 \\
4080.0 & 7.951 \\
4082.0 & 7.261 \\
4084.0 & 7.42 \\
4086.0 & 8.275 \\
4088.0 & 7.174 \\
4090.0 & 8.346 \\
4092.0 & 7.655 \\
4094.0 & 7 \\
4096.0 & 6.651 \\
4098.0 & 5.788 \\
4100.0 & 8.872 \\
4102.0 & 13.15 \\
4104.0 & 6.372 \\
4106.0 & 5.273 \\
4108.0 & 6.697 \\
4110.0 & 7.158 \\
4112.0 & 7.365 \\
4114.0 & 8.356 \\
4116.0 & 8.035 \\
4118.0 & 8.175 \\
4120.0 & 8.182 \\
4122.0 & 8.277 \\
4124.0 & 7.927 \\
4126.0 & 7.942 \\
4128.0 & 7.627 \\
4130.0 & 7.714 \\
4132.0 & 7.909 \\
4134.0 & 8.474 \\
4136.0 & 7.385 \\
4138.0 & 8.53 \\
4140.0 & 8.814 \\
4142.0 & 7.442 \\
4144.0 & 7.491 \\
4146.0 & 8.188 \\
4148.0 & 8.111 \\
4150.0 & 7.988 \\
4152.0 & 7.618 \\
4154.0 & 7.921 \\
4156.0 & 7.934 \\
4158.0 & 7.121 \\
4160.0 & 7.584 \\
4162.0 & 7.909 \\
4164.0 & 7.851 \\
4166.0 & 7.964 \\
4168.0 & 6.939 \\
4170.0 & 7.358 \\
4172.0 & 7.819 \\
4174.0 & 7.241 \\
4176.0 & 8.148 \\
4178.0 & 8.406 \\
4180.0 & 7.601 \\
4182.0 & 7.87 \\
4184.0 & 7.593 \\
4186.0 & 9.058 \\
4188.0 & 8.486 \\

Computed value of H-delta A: 1.9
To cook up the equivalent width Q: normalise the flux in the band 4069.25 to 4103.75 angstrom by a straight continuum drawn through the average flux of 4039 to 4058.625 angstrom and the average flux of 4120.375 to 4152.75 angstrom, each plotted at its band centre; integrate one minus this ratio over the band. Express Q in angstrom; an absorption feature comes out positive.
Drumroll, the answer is 1.6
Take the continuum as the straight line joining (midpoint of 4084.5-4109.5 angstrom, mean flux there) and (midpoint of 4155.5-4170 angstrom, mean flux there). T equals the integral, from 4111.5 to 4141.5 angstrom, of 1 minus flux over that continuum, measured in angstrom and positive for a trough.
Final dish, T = -1.8 angstrom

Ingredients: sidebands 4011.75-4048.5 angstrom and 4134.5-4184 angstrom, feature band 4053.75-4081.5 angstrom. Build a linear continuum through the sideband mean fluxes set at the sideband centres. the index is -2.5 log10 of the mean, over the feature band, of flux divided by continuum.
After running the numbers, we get 0.04 mag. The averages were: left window 8.7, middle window 8.12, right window 7.8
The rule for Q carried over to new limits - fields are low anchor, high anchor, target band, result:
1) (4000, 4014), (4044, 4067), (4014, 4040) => -1.09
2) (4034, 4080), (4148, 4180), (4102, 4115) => 1.15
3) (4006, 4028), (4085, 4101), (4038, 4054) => -0.91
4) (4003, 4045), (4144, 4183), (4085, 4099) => 1.59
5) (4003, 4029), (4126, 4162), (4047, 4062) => -0.16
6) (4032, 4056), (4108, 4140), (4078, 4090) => 0.91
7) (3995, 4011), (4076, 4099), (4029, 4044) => -0.76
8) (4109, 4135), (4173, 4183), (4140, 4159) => 0.20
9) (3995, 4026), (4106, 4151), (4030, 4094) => 0.84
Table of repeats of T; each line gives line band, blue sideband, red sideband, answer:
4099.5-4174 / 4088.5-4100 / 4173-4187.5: -2.44 angstrom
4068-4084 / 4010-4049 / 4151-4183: 0.85 angstrom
